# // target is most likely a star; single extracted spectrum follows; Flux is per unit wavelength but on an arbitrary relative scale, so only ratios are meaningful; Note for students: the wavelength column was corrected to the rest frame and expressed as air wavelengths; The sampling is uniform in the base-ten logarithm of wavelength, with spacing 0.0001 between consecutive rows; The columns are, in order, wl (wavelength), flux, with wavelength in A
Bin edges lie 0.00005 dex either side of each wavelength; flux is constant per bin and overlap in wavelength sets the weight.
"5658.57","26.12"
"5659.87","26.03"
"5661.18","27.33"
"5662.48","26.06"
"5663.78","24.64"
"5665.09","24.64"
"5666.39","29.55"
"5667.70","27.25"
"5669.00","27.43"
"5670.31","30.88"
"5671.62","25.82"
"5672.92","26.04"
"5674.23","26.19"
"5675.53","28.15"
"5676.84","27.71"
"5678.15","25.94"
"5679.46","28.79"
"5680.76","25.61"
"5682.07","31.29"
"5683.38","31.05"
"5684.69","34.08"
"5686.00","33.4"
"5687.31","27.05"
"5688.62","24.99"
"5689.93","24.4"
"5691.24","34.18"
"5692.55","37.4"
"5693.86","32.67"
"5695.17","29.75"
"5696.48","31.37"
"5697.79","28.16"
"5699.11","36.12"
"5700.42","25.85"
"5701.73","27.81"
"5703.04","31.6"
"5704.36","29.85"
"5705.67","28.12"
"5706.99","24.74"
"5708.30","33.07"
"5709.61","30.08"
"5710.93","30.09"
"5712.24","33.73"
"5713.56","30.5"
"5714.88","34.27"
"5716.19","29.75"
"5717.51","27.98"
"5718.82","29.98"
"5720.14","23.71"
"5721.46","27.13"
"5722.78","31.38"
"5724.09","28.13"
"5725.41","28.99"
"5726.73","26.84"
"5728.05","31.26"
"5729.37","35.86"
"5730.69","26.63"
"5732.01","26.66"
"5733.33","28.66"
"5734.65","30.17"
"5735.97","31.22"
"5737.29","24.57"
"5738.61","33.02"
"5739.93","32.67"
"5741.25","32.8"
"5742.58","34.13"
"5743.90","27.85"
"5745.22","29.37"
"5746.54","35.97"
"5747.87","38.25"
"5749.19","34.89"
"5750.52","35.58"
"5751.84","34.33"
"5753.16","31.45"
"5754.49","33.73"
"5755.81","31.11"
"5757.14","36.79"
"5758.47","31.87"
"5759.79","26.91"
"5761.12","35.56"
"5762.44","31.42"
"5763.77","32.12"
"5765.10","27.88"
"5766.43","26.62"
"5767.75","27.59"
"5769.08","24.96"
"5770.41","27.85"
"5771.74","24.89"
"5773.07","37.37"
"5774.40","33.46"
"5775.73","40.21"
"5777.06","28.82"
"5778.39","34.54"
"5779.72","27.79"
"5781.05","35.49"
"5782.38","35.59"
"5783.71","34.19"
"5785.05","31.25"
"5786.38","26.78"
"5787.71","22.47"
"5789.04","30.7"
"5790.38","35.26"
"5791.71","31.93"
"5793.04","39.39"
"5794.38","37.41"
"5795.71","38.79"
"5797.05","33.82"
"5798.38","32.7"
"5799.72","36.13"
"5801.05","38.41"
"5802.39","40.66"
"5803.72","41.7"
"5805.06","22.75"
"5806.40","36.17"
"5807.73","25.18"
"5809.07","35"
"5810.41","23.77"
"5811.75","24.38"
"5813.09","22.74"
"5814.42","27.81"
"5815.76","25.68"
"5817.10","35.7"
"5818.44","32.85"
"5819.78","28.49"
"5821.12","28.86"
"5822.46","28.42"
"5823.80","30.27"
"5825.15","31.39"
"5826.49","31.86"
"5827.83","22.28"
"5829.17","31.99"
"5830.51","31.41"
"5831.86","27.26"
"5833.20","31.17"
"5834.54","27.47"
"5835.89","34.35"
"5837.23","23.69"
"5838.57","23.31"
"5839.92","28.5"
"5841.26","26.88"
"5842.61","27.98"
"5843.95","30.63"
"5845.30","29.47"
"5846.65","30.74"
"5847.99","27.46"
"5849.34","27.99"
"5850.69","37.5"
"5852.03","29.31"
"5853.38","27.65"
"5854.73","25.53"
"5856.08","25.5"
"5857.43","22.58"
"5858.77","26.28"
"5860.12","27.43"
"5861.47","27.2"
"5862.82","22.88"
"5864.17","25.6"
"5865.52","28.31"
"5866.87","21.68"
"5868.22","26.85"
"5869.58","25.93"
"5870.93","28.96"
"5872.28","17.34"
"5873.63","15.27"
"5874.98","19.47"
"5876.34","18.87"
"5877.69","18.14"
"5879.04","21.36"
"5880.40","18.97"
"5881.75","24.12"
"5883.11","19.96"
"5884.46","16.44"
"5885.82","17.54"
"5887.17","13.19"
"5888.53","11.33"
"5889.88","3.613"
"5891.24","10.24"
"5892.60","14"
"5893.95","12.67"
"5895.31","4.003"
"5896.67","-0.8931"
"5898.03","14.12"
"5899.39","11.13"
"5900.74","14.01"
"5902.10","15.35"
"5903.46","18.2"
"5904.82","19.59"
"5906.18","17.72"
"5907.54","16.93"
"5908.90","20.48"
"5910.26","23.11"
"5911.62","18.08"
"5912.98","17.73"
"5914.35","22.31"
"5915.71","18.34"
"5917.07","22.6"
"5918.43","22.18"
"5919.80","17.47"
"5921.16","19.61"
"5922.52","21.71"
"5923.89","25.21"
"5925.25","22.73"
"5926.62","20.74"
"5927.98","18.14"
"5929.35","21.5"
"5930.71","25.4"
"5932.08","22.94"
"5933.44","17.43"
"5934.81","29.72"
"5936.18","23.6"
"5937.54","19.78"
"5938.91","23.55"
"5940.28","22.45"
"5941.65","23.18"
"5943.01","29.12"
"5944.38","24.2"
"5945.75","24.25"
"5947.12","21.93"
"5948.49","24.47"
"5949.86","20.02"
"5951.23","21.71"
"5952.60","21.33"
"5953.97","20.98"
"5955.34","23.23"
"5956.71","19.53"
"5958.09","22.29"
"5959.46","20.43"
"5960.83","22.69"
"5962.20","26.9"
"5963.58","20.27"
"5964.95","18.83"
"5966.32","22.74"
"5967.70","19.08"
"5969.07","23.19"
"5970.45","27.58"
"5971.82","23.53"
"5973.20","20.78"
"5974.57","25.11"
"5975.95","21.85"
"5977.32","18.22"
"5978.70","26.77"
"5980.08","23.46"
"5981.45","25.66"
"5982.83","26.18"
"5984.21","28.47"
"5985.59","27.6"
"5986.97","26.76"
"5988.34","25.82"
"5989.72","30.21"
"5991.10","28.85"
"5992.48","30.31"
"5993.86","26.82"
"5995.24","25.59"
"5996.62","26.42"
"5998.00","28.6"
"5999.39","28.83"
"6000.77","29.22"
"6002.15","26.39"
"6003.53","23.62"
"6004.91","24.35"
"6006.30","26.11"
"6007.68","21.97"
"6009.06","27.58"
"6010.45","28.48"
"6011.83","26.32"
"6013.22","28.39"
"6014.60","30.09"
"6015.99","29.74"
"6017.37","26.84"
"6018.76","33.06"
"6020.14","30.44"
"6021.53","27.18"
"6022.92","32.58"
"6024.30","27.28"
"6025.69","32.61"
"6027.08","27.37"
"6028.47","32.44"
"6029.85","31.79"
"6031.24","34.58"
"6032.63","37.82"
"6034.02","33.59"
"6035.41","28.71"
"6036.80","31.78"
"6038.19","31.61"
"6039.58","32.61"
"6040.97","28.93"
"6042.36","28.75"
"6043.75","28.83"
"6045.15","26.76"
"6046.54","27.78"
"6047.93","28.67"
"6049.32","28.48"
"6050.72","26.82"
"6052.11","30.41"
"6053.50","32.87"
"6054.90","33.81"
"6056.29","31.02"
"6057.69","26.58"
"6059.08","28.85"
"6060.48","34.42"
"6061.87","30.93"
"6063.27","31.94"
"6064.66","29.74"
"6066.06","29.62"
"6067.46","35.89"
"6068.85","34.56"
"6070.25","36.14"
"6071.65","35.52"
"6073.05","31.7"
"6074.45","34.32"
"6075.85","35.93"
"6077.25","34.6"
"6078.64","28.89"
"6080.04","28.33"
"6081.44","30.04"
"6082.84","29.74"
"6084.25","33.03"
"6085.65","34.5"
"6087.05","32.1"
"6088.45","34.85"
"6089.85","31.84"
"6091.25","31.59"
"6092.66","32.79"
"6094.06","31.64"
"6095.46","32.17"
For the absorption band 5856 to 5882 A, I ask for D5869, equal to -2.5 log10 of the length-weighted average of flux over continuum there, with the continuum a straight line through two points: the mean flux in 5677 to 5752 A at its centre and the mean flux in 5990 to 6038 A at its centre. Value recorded 0.27 mag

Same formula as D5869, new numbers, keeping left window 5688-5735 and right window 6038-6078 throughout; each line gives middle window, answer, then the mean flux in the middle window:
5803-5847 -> 0.04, 29.1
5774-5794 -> -0.09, 32.6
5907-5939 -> 0.40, 21.3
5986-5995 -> 0.11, 28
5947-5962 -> 0.37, 21.9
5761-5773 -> 0.04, 28.9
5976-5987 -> 0.23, 25.1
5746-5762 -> -0.13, 33.8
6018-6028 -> 0.04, 30.1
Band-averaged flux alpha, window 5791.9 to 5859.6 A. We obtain 30.1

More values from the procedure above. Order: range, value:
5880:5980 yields 19.8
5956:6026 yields 25.9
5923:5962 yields 22.6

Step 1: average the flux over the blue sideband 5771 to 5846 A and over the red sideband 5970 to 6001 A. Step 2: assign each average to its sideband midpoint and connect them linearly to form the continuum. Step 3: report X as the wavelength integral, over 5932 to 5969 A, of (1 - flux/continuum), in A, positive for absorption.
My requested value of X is 6.3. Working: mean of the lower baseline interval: 31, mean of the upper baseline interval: 26.2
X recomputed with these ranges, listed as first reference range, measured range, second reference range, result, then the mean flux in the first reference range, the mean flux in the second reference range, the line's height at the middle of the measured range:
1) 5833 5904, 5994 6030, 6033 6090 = 0.9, 21.6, 31.4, 28.9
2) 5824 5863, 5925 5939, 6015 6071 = 3.4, 28.3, 30.8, 29.4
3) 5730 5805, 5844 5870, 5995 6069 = 3.4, 32.3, 29.6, 31.4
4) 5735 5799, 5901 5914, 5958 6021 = 4.4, 32.1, 25.7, 28.1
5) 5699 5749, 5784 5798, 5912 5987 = -2.4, 30.2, 22.6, 28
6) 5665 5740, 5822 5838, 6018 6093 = 0.5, 29.4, 31.4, 30.1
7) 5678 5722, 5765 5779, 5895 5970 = -1.8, 29.9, 20.4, 27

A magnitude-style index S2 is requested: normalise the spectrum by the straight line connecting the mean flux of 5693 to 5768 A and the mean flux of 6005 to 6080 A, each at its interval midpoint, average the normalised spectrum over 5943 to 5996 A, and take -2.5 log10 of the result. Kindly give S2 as 0.266 mag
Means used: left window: 30.7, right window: 30.6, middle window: 24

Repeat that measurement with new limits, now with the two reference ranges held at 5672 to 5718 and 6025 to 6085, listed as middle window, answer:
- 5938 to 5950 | 0.28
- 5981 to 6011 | 0.15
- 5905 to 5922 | 0.48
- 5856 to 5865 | 0.20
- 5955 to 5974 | 0.36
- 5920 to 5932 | 0.38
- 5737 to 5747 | -0.05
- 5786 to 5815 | -0.06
